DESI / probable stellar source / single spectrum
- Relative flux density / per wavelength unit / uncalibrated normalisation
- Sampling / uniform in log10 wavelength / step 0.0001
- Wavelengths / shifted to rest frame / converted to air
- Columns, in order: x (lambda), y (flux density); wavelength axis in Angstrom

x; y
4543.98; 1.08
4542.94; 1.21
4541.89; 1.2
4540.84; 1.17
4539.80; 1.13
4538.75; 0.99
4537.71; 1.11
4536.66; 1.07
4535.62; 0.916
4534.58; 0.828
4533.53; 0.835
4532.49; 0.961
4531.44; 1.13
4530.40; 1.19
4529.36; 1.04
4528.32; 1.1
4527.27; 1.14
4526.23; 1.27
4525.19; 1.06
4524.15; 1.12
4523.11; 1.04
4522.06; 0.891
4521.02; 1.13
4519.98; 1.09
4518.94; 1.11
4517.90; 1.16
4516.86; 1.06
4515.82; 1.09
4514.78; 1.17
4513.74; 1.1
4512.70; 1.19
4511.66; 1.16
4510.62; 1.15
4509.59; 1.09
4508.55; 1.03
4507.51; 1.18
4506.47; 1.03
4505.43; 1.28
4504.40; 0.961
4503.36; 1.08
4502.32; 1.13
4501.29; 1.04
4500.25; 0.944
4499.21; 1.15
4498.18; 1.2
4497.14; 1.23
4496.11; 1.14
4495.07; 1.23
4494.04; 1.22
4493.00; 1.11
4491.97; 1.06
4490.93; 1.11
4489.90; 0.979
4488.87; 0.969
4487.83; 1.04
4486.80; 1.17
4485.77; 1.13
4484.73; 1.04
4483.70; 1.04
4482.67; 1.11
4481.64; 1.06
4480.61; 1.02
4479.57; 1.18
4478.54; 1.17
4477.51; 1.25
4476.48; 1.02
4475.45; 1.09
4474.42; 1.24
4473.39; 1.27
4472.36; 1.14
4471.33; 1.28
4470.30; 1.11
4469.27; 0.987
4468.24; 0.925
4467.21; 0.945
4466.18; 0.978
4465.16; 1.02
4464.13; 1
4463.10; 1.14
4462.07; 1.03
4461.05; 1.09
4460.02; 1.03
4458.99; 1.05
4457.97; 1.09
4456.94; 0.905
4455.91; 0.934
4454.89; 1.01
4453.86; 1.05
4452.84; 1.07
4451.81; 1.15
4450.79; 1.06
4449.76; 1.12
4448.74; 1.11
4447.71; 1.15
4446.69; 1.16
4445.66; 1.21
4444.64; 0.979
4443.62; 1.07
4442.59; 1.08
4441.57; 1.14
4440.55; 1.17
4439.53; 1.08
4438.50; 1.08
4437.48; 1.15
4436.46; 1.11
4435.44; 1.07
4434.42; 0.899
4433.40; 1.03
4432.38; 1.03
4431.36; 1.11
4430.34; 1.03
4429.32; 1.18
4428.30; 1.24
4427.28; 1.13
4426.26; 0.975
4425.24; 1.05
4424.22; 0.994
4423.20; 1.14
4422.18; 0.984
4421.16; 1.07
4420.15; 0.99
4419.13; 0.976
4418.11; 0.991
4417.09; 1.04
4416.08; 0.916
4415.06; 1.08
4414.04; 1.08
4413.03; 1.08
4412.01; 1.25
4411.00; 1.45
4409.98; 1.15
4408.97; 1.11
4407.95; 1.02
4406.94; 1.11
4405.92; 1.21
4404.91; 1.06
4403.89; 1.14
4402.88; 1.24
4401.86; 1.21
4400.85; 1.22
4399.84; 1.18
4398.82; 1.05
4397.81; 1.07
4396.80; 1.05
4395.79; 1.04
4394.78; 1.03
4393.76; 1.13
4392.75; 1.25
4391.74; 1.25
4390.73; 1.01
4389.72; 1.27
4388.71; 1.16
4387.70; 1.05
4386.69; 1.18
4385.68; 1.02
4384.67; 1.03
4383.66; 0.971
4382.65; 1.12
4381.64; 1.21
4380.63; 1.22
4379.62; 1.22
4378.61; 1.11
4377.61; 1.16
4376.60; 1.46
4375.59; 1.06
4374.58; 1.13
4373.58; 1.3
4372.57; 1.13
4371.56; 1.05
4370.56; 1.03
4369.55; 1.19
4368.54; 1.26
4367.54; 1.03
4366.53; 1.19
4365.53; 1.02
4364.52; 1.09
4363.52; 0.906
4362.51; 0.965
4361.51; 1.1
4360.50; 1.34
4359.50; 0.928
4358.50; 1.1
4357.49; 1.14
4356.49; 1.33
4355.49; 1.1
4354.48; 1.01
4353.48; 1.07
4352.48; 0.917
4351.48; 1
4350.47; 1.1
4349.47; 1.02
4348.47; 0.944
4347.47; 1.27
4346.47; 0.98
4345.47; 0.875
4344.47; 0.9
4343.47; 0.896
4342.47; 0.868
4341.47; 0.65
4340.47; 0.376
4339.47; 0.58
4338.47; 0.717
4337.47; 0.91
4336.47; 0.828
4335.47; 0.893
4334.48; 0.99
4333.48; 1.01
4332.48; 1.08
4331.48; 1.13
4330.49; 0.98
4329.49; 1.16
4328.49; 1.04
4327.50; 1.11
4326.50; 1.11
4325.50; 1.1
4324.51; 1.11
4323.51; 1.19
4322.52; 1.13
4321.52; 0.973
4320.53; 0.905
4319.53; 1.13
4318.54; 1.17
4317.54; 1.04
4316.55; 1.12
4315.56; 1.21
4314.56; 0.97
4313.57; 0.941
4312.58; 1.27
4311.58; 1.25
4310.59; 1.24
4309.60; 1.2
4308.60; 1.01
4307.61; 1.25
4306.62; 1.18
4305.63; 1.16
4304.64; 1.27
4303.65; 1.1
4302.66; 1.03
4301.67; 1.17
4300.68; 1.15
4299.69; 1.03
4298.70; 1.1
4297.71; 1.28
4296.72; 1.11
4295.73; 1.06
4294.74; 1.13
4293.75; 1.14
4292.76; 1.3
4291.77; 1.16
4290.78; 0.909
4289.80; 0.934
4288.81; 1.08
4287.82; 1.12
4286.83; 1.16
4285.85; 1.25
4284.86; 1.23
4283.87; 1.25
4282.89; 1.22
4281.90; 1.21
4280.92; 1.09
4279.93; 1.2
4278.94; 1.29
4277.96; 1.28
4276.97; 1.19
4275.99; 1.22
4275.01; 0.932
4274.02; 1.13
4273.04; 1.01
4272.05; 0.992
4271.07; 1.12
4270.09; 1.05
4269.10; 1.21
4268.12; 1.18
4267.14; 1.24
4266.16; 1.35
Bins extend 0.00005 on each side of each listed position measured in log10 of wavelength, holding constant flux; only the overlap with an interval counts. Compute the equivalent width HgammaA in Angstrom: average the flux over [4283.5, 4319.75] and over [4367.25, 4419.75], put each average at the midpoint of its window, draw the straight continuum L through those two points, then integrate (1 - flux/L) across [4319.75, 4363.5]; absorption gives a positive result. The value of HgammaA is 5.3 Angstrom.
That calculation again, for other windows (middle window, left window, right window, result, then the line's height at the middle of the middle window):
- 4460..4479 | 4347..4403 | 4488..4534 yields 0.2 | 1.1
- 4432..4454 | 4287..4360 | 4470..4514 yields 0.2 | 1.1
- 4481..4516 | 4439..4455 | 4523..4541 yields -1.0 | 1.08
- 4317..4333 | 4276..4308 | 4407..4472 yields 0.8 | 1.14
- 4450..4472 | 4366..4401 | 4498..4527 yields 1.5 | 1.12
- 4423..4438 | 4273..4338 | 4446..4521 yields 0.4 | 1.1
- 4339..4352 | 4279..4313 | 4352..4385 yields 2.8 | 1.13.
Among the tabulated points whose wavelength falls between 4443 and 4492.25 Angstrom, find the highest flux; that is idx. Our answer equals 1.28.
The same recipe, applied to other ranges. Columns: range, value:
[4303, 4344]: 1.27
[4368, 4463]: 1.46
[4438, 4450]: 1.21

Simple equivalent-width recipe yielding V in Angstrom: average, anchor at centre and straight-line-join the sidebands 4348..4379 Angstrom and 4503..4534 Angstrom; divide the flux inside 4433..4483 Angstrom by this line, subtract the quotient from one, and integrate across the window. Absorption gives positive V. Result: 0.7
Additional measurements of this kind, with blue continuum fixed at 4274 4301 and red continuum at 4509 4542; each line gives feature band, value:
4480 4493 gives 0.4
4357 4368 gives 0.5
